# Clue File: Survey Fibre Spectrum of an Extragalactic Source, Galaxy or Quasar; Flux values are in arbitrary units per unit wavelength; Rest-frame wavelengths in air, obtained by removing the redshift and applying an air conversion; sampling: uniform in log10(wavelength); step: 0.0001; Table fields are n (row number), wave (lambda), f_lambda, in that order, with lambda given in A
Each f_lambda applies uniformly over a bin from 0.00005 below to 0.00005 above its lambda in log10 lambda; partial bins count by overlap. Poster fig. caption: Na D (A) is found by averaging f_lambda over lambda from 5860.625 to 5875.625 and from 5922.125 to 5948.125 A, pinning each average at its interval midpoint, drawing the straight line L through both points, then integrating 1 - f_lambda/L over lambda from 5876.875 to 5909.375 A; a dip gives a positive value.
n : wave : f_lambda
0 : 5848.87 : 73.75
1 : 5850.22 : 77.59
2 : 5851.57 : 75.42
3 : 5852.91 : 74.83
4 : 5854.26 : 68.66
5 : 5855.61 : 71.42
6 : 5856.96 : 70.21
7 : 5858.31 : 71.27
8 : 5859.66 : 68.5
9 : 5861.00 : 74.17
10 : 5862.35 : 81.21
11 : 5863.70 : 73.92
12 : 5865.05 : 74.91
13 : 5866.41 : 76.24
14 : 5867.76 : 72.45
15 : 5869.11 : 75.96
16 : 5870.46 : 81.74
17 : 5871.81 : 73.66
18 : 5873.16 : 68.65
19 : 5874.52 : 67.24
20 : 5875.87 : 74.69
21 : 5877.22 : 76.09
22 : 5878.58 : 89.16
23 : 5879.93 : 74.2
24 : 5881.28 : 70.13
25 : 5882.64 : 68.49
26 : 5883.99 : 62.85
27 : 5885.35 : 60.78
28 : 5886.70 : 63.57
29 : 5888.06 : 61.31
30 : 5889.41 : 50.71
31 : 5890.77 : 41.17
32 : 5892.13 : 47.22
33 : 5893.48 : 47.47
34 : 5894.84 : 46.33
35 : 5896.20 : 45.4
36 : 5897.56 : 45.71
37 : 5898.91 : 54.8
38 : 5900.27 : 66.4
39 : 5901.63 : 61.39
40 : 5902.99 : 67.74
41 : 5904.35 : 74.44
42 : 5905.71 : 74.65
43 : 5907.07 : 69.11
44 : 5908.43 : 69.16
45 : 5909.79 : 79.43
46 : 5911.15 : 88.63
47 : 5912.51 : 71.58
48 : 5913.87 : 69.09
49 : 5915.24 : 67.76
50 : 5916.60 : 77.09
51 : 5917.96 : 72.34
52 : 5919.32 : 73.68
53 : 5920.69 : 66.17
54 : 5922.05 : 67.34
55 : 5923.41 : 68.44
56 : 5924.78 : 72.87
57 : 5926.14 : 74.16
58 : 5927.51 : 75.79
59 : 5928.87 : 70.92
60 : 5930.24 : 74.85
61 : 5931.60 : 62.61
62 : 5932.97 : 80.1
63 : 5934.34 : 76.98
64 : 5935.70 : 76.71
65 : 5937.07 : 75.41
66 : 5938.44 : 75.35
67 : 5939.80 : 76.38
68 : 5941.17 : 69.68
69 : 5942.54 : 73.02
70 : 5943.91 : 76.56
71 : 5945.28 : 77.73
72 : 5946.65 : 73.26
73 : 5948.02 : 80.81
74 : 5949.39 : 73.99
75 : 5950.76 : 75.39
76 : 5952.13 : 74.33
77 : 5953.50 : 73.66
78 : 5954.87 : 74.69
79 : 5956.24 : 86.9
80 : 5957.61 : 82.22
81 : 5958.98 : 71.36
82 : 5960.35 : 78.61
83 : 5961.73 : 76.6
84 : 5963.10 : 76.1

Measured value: 5.4 A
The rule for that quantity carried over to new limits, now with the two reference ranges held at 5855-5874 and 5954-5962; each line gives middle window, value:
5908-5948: 1.7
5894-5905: 2.6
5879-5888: 0.9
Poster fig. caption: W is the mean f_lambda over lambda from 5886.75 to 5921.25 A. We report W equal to 63.5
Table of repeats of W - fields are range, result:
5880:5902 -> 56.3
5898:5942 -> 71.8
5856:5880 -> 74.7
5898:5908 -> 66.5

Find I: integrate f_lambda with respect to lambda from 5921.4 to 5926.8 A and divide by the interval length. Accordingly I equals 70.7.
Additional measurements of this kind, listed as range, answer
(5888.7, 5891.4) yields 46.3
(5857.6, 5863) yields 73.8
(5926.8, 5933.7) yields 72.8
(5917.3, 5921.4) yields 70.7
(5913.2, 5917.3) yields 71.3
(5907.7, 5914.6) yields 75.4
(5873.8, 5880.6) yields 76.2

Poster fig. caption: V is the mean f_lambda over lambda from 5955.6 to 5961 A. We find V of 79.8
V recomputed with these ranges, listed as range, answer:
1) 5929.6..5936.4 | 74.3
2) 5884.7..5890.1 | 59.1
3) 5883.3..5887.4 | 62.4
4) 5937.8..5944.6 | 74.2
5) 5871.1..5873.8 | 71.4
